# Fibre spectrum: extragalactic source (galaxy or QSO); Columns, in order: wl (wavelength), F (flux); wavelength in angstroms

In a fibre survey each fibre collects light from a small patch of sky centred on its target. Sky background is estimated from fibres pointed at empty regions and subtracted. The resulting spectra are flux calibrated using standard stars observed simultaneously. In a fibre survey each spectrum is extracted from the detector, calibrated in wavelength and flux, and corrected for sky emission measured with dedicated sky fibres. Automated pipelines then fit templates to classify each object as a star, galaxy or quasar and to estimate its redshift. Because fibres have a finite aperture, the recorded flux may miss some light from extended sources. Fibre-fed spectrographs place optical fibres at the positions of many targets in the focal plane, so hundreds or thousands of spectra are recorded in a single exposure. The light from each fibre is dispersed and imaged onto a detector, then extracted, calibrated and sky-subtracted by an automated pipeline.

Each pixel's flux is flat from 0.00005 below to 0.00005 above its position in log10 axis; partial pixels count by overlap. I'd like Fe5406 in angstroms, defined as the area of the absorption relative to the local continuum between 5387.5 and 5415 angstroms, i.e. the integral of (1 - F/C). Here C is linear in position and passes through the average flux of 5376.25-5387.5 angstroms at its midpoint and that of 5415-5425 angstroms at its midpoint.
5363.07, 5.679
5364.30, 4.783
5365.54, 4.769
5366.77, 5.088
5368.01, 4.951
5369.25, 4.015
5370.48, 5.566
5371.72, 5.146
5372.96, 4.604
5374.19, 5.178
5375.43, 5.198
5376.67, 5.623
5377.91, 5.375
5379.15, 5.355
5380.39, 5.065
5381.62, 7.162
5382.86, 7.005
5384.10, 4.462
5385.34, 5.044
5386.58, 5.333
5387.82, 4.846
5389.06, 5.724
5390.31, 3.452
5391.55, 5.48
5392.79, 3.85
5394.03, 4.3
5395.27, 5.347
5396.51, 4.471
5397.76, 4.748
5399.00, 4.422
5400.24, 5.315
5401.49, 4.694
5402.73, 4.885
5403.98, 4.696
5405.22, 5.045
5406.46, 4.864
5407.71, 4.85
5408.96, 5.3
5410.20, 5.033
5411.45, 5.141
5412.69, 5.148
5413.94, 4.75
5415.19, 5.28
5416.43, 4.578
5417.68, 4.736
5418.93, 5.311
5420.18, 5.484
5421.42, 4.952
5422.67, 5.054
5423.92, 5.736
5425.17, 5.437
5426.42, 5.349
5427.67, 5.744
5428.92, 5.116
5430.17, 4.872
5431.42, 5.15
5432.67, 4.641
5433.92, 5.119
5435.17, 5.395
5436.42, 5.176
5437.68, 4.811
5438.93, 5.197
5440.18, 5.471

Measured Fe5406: 2.7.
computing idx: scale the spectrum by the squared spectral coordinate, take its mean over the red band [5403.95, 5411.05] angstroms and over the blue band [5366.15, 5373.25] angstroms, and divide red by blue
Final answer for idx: 1.0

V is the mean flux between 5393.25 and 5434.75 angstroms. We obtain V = 5.02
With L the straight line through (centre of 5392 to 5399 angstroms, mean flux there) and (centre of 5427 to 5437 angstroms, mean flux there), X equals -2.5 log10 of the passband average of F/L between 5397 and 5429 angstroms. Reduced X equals -0.05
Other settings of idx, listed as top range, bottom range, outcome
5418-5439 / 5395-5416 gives 1.06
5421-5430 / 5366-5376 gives 1.09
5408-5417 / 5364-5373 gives 1.05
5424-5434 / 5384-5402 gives 1.11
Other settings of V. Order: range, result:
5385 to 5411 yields 4.84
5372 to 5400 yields 5.1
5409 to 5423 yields 5.06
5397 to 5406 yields 4.82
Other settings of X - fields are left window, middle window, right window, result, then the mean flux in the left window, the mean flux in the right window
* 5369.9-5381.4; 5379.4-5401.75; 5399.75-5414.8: 0.02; 5.3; 4.98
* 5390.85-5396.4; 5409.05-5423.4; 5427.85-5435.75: -0.03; 4.71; 5.09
